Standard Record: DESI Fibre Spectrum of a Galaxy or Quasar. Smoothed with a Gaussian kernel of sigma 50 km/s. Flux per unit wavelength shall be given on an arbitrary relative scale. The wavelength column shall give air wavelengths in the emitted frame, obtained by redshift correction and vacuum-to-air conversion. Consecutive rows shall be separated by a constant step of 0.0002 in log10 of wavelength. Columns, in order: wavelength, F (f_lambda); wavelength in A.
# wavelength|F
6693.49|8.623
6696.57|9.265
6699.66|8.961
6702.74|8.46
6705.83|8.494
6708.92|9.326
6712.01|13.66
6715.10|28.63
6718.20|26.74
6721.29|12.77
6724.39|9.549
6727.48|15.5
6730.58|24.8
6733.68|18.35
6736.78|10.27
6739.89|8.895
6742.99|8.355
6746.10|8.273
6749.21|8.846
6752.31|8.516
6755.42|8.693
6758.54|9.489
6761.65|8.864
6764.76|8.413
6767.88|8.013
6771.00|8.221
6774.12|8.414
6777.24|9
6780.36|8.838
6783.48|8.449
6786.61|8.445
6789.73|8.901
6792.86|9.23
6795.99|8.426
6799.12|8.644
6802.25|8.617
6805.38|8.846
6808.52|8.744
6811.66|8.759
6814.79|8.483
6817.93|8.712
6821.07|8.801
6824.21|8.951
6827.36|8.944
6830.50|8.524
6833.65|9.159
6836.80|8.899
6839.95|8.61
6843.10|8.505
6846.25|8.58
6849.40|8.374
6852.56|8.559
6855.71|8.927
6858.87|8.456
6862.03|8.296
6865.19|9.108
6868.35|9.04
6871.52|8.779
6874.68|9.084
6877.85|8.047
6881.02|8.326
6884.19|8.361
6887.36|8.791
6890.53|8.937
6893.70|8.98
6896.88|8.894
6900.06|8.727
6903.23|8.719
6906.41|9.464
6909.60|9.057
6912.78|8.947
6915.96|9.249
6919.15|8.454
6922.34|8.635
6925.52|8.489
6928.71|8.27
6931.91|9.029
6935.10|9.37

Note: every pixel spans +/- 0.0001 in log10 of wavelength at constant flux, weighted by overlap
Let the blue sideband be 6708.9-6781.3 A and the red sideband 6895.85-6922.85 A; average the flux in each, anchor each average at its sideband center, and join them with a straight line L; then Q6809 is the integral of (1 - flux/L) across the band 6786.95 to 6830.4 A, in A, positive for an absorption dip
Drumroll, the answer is 8.6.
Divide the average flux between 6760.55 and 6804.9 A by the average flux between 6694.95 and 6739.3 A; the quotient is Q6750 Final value 0.59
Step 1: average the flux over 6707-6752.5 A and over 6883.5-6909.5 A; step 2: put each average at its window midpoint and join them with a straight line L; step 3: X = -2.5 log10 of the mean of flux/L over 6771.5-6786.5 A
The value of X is 0.42 mag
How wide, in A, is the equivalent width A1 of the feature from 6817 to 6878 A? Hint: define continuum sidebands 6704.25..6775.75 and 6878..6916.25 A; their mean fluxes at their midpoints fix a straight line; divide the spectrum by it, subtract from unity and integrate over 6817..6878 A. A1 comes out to 7.1 A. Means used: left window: 12.2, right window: 8.83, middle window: 8.73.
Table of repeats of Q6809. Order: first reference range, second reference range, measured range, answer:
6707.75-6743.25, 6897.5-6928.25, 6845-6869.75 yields 5.1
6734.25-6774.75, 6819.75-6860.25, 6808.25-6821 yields 0.1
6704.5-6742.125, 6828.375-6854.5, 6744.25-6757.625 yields 5.1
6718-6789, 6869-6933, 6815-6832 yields 1.8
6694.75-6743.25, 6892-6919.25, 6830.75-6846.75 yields 3.0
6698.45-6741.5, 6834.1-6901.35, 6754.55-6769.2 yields 4.8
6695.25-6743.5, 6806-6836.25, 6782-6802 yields 3.1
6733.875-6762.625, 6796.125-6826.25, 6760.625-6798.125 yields 1.8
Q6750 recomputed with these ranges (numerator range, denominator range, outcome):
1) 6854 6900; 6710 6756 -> 0.61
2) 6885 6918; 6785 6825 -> 1.03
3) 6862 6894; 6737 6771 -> 1.00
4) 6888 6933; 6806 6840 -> 1.01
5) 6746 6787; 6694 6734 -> 0.59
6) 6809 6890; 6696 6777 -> 0.74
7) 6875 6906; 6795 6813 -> 1.00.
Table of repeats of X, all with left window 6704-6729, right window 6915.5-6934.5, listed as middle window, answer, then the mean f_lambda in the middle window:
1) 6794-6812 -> 0.411 mag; 8.68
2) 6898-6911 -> 0.044 mag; 8.98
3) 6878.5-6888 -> 0.192 mag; 8.42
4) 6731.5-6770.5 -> 0.422 mag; 9.79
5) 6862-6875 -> 0.182 mag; 8.91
